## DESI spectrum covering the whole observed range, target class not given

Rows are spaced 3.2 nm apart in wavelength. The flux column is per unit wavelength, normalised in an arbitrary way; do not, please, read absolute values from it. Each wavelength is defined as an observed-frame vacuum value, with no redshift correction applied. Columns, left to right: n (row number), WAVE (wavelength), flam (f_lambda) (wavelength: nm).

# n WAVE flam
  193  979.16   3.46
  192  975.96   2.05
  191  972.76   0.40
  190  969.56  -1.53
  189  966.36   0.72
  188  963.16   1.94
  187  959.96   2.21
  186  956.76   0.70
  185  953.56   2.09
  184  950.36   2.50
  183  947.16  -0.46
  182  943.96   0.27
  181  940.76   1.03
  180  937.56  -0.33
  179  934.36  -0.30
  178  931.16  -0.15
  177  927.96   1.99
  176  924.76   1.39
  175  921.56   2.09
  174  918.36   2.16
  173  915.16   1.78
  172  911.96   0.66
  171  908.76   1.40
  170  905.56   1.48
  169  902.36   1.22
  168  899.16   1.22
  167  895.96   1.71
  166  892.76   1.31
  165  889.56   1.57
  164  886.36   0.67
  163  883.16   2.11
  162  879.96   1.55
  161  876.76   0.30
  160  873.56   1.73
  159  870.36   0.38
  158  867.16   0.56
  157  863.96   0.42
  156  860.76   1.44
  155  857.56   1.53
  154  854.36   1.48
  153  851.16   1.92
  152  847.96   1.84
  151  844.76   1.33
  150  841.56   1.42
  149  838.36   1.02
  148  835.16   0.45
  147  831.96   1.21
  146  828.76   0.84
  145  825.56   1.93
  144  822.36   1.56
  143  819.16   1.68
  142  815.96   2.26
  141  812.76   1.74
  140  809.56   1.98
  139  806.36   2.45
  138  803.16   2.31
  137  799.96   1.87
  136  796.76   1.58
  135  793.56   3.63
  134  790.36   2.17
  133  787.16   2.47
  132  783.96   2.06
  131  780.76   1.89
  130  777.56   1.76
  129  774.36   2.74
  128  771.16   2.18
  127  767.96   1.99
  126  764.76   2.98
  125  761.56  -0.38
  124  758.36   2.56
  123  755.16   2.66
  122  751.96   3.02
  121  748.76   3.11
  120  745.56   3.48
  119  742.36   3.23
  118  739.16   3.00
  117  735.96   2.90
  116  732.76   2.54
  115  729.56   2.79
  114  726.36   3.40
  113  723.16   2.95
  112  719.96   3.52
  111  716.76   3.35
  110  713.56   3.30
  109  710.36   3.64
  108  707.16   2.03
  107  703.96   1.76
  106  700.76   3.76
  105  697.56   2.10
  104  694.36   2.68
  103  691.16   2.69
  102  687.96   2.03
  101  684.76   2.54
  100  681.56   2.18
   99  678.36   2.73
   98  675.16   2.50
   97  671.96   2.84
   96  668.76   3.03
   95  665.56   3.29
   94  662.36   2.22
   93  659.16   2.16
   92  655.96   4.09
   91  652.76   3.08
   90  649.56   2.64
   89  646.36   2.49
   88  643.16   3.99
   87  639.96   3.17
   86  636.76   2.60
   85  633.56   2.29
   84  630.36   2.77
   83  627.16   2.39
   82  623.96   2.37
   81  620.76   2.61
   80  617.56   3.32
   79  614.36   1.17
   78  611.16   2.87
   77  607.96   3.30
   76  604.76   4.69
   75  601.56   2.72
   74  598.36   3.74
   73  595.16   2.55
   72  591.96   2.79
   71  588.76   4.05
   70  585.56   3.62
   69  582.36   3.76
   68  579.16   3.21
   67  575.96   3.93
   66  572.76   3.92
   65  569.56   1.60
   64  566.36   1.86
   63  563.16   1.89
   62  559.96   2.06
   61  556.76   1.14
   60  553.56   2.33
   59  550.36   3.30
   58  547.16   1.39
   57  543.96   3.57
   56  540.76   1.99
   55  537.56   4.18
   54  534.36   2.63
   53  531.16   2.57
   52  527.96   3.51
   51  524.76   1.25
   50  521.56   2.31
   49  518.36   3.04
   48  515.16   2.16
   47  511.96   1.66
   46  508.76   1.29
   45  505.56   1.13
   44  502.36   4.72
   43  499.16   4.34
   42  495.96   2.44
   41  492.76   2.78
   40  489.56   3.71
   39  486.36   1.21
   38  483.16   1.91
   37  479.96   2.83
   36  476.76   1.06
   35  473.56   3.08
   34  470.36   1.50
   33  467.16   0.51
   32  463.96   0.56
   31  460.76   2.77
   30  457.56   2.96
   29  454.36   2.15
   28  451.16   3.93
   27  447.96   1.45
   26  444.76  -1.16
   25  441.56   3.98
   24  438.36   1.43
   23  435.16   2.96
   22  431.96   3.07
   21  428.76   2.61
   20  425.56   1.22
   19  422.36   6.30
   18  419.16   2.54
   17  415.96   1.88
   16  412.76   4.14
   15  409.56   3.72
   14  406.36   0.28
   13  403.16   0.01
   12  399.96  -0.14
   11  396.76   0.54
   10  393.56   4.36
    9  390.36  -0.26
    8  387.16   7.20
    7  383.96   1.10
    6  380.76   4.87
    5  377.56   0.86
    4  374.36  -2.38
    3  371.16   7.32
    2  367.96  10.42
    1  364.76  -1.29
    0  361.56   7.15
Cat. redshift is 0.21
